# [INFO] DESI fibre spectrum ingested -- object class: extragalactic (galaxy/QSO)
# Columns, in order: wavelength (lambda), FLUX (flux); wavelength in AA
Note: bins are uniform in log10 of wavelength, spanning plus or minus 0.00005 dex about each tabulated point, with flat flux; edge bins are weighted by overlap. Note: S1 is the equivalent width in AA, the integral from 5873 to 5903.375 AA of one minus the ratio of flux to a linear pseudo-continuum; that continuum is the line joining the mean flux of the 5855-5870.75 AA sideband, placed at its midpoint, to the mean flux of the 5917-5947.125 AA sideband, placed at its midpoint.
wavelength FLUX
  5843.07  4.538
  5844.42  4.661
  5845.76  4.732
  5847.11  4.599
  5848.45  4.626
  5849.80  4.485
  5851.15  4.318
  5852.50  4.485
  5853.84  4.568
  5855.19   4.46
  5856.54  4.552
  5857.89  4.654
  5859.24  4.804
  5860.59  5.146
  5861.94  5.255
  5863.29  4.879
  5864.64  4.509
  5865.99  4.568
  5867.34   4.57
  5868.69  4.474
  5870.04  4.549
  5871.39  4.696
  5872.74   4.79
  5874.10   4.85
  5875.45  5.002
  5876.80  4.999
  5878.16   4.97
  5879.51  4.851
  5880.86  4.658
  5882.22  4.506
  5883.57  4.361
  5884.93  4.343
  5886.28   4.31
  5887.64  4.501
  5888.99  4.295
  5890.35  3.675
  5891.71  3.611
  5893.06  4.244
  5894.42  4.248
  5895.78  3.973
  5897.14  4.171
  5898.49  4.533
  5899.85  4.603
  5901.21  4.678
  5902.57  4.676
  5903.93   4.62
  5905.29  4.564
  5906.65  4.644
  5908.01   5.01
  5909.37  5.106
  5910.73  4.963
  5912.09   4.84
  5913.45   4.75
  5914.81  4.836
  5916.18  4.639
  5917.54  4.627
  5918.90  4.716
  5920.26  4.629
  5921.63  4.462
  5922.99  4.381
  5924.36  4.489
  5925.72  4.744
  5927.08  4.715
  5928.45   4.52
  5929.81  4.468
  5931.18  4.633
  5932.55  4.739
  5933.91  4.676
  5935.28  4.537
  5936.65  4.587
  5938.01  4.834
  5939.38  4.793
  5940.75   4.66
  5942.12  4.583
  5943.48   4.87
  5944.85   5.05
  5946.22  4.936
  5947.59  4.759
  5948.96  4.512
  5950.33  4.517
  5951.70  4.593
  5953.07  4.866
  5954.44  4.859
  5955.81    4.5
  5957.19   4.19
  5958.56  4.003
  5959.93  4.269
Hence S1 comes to 1.5 AA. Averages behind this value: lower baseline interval 4.71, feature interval 4.46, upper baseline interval 4.67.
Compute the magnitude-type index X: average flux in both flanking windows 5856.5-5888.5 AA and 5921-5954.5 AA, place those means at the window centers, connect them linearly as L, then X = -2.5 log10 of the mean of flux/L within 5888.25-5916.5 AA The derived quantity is 0.042 mag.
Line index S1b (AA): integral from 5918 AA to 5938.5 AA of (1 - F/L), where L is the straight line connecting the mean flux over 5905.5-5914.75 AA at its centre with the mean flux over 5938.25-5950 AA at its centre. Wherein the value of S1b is 0.9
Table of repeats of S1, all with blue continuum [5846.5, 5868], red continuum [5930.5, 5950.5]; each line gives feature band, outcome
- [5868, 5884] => -0.2 AA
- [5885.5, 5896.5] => 1.3 AA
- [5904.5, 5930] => 0.0 AA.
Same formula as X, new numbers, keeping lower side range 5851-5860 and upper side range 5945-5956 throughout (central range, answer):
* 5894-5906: 0.04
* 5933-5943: 0.01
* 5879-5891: 0.06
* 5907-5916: -0.05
